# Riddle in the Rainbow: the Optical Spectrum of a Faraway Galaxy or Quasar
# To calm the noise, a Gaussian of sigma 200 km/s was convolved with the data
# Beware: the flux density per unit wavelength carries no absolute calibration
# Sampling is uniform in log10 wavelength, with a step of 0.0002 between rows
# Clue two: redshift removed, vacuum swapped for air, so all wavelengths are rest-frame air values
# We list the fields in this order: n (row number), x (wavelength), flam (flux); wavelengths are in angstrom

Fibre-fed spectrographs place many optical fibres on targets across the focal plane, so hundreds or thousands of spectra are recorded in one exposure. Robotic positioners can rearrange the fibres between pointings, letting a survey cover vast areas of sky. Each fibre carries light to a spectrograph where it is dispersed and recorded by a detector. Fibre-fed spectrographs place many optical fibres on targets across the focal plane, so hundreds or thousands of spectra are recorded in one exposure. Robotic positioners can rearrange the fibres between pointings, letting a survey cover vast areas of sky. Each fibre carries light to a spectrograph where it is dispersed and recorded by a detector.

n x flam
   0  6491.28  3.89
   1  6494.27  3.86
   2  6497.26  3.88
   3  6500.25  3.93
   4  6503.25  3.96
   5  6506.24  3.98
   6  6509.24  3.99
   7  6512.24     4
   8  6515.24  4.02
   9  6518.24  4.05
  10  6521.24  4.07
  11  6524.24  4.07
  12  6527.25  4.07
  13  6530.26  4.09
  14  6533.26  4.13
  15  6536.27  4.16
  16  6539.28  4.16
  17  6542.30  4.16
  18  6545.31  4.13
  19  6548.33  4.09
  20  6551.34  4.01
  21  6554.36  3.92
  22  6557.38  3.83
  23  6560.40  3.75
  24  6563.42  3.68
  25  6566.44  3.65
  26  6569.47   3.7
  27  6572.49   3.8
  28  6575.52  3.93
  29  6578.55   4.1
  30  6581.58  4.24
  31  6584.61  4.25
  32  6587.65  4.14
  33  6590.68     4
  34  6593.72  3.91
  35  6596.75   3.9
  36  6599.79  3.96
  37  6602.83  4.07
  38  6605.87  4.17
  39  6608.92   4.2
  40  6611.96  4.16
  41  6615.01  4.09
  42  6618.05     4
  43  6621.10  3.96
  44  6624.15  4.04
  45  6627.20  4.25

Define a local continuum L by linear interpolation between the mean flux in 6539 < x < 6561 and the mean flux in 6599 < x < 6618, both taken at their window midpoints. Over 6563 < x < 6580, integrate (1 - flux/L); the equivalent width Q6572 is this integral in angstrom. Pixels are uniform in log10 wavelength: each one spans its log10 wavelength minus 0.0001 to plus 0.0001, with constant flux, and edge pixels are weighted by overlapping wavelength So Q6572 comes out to 1.0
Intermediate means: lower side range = 4.01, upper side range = 4.11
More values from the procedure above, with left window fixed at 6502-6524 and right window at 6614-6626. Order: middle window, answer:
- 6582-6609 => -0.3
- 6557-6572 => 1.1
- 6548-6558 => 0.2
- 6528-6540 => -0.3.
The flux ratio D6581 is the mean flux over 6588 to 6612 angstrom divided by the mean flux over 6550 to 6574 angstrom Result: 1.1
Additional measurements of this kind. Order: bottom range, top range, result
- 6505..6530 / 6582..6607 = 1.01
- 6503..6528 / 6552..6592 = 0.97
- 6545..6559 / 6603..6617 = 1.04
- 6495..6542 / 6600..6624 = 1.01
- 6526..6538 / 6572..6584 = 0.98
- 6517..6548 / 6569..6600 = 0.97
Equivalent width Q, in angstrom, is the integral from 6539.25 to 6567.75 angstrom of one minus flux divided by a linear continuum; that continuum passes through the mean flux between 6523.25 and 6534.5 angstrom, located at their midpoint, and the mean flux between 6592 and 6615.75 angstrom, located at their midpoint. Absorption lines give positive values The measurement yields 1.1 angstrom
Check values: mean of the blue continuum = 4.09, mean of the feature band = 3.93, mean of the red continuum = 4.06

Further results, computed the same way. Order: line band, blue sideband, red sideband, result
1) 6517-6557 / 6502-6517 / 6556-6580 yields -1.79 angstrom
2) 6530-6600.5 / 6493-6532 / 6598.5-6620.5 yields 1.09 angstrom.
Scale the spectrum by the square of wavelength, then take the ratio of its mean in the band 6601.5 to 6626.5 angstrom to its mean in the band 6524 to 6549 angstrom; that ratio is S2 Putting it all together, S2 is 1.02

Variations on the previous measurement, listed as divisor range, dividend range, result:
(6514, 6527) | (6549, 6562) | 0.97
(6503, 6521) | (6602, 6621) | 1.06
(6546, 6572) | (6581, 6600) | 1.07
